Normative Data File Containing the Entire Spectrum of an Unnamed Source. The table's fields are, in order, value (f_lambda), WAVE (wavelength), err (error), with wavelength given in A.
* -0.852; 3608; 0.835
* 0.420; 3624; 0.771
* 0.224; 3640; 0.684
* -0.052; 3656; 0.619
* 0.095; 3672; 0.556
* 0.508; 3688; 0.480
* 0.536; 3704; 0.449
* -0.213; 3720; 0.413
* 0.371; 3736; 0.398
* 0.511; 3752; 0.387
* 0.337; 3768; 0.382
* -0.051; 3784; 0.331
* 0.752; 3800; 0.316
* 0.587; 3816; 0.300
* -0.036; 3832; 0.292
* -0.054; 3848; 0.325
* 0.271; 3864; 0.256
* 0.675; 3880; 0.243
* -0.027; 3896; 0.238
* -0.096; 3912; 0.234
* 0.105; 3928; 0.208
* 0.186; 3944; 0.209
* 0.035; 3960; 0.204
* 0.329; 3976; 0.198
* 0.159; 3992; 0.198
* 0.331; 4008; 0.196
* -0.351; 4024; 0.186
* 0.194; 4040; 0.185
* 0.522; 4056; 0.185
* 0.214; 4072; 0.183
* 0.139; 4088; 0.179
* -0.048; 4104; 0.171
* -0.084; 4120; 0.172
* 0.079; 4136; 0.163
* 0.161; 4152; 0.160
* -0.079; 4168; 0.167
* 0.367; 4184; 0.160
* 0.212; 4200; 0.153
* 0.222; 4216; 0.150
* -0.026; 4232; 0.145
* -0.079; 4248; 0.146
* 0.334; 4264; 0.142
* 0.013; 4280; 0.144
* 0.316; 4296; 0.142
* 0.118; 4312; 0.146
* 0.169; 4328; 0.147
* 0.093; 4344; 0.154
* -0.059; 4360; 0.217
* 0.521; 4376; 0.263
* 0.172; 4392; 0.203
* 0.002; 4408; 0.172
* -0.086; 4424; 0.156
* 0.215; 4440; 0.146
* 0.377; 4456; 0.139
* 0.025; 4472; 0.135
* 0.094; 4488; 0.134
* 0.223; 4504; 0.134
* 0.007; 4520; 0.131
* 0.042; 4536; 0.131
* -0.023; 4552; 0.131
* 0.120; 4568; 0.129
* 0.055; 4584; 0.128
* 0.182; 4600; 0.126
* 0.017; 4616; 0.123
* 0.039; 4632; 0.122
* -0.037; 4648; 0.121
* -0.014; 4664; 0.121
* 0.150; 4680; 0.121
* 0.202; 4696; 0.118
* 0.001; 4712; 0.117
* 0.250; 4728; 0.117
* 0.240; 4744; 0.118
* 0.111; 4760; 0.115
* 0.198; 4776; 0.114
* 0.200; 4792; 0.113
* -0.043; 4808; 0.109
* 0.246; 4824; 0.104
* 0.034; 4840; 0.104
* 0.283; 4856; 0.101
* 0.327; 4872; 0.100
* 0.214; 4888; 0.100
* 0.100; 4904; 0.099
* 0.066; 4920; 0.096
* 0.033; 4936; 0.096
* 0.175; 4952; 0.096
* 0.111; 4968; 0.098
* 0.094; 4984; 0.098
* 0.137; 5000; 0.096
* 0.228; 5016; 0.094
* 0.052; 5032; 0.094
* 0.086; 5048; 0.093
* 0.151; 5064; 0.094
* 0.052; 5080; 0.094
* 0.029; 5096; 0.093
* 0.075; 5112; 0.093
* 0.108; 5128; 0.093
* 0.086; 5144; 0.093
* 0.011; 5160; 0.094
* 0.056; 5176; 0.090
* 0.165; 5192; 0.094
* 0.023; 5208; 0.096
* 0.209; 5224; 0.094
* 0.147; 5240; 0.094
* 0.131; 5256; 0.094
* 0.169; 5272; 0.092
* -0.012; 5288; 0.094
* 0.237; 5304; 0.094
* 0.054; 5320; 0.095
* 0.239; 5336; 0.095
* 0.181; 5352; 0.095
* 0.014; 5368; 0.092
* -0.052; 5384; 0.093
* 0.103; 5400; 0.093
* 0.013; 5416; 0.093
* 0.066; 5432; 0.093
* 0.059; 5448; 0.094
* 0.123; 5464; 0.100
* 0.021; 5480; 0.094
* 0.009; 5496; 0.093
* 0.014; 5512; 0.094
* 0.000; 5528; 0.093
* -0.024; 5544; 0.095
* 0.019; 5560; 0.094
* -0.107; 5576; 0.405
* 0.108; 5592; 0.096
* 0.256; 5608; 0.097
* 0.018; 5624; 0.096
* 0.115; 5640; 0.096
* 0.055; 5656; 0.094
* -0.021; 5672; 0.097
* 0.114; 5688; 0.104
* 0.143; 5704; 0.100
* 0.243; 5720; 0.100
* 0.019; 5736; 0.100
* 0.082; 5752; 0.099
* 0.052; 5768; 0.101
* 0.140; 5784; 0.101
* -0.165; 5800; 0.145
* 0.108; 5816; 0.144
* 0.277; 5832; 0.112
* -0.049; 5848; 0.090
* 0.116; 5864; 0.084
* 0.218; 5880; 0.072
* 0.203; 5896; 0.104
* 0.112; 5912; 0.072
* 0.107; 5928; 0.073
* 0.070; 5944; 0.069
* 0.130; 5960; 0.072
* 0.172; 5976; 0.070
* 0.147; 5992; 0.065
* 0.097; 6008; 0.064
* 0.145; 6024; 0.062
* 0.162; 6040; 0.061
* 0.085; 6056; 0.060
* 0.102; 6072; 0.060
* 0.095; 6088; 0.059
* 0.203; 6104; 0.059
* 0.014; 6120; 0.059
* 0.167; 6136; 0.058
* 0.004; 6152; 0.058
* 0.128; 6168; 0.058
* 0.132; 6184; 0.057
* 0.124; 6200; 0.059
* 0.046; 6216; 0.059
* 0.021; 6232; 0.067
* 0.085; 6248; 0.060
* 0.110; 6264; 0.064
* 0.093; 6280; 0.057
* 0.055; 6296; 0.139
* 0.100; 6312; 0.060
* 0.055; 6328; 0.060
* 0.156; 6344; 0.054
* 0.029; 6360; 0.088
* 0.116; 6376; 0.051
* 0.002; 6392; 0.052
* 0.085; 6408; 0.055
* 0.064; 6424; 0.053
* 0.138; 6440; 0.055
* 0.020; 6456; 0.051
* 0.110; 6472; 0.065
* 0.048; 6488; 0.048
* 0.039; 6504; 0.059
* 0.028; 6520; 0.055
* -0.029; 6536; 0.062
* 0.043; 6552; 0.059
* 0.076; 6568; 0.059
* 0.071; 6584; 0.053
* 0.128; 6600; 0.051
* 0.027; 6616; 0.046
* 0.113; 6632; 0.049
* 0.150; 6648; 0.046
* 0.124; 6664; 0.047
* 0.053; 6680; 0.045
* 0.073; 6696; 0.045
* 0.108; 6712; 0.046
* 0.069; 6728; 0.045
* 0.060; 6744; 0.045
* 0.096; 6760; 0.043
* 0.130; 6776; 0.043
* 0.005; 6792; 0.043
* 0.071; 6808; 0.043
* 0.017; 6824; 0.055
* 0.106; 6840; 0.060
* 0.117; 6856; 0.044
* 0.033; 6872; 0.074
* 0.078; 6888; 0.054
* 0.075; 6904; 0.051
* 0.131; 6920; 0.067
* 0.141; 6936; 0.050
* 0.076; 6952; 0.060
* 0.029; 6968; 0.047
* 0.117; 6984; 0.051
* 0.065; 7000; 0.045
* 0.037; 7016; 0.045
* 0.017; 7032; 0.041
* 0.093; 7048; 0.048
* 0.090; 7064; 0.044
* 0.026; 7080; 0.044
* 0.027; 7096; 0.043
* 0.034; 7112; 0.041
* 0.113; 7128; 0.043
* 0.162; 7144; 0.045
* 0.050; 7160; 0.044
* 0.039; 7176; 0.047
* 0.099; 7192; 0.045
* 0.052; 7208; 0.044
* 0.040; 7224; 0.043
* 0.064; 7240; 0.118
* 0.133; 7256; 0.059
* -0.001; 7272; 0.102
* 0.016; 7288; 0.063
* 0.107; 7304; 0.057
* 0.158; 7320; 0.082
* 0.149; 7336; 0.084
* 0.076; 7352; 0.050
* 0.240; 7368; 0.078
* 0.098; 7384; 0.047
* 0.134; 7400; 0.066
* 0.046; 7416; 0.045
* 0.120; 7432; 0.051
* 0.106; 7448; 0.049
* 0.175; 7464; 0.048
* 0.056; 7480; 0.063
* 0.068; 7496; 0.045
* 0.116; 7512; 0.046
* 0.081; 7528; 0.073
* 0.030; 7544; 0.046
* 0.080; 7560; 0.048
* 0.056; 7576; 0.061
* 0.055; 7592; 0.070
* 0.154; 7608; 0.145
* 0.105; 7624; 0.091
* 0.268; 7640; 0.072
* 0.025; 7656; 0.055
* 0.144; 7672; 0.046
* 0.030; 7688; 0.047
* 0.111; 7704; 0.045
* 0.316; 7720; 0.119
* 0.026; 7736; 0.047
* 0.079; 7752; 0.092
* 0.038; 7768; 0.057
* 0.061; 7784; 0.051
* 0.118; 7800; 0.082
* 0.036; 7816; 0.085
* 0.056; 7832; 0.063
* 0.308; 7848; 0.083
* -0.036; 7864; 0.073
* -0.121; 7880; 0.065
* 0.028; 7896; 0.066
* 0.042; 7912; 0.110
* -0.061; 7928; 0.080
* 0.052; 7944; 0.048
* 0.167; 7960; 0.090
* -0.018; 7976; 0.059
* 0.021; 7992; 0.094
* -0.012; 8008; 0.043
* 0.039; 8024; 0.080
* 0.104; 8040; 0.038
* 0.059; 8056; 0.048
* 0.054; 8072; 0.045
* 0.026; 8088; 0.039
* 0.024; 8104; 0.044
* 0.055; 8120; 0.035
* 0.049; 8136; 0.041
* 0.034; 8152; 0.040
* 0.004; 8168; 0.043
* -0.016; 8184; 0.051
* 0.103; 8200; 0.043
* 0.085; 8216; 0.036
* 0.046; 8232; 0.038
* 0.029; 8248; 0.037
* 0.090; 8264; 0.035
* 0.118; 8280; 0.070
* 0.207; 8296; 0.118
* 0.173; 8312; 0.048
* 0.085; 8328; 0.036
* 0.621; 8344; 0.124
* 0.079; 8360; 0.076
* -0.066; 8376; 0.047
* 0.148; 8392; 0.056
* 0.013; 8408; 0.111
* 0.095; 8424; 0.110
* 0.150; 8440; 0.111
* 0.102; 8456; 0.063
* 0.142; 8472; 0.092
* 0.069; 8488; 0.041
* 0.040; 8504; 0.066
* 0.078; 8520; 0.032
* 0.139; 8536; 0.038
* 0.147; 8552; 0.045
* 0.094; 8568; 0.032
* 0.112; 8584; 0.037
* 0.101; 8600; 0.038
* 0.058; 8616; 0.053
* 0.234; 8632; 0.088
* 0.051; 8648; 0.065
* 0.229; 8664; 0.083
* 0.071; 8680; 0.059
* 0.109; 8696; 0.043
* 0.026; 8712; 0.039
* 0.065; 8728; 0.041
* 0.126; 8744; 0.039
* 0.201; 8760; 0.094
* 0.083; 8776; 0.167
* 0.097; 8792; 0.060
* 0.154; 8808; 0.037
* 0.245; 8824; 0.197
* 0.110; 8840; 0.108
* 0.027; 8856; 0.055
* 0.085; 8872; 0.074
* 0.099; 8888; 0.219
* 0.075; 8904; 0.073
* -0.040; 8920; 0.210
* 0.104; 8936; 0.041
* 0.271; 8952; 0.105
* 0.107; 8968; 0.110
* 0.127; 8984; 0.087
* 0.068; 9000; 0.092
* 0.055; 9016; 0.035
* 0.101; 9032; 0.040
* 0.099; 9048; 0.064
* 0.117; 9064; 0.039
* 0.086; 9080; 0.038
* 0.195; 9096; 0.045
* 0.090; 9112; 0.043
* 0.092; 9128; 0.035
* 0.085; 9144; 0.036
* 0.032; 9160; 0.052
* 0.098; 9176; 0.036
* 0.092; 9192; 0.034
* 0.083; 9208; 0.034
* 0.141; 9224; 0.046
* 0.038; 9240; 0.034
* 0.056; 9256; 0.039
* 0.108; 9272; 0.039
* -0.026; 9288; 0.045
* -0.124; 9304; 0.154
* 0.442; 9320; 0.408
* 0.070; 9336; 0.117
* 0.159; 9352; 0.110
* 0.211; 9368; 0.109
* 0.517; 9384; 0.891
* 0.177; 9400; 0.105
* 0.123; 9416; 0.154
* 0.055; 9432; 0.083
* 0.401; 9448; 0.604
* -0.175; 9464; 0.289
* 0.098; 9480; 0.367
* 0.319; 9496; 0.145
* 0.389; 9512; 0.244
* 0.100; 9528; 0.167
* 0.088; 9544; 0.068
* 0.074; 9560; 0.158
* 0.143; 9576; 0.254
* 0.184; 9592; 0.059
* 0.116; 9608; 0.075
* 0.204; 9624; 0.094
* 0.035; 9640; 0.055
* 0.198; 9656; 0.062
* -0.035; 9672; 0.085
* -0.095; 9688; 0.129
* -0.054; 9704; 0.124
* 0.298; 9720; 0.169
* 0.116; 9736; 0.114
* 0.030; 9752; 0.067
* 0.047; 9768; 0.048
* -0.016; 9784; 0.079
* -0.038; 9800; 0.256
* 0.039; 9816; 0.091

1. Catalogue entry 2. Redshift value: 1.238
